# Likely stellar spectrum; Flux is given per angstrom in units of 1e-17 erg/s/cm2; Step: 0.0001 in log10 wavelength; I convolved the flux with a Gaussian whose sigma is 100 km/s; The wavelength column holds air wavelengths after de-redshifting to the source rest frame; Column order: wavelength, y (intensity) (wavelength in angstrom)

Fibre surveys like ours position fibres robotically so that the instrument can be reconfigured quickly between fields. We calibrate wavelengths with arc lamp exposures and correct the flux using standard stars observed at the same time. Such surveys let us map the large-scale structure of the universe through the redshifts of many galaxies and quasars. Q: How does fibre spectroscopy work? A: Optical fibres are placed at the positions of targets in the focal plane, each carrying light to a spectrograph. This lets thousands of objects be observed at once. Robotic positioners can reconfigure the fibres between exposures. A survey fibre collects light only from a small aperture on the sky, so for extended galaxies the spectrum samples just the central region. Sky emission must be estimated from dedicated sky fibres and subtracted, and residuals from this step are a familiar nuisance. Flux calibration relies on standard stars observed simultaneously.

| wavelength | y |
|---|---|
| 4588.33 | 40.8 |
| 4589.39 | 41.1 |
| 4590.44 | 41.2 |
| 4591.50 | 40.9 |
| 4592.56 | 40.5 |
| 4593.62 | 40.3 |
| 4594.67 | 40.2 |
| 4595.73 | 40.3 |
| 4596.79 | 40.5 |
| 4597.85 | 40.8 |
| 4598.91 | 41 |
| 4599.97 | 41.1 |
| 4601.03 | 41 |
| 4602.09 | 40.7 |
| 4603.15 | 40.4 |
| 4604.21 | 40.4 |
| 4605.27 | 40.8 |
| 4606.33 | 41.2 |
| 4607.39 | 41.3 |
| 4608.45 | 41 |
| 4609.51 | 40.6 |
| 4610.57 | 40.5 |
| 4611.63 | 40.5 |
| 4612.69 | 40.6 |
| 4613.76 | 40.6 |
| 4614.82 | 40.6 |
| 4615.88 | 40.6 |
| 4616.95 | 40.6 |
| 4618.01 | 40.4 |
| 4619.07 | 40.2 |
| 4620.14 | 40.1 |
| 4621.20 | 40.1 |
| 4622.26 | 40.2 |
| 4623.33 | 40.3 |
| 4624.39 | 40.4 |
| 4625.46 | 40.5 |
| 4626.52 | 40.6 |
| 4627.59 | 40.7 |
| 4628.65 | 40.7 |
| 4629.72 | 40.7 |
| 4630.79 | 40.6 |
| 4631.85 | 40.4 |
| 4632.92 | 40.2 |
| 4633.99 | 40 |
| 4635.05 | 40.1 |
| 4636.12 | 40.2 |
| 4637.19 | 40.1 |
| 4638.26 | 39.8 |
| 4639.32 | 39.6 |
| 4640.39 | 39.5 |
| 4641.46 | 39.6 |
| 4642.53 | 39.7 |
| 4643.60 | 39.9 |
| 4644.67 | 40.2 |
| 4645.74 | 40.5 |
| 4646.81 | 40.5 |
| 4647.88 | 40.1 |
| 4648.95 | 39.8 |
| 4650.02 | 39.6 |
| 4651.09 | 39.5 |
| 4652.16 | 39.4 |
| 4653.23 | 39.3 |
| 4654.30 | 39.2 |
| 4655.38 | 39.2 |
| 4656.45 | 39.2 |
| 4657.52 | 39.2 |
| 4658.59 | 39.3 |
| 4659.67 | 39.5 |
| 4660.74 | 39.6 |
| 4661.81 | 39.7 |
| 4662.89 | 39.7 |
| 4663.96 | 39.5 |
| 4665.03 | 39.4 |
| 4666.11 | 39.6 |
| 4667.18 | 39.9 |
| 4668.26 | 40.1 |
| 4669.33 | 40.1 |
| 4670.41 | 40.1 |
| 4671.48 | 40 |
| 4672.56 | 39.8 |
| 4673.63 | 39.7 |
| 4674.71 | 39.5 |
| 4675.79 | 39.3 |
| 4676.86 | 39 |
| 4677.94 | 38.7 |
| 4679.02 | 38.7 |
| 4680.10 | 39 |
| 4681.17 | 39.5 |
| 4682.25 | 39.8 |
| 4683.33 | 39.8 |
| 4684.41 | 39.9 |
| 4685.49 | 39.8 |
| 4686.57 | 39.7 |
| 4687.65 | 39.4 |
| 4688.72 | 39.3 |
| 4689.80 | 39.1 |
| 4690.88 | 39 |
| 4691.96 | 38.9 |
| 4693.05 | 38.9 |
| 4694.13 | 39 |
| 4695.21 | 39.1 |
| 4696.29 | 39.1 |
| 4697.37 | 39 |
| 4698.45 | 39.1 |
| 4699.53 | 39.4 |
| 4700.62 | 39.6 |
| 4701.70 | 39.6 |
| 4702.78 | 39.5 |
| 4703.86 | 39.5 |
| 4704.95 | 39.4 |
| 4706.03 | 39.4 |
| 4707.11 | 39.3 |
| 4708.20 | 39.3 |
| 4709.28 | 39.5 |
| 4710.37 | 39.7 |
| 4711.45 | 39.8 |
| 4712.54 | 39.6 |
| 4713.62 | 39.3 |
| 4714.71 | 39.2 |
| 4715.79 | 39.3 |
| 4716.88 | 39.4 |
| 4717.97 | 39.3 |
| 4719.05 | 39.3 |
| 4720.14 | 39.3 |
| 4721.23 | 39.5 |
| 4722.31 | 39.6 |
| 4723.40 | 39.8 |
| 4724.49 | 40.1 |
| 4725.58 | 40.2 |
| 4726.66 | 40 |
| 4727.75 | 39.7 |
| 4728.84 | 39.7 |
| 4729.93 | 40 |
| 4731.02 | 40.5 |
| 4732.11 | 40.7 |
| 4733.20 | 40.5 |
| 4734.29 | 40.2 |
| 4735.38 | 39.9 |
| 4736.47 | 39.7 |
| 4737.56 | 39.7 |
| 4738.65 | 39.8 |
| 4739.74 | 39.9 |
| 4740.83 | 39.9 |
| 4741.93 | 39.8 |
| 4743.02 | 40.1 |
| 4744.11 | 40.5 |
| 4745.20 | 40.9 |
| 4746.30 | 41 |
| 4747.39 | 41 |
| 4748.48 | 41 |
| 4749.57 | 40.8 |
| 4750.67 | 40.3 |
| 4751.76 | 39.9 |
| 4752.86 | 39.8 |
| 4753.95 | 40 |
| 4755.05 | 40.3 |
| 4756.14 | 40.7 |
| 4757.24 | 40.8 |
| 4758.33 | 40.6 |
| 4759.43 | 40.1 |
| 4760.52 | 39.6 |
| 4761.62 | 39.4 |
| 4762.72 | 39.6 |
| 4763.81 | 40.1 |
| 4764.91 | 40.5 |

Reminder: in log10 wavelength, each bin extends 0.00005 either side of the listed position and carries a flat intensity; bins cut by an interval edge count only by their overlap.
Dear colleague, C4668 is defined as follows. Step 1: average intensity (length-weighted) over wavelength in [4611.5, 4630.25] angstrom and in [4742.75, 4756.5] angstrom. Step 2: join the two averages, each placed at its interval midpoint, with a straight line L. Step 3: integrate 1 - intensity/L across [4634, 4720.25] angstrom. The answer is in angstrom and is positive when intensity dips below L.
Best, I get 2.0 angstrom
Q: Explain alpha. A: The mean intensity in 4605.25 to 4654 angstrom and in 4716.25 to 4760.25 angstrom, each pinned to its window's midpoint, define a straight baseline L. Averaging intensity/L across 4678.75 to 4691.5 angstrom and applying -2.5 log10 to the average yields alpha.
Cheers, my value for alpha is 0.020 mag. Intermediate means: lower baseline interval 40.3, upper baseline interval 40.1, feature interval 39.4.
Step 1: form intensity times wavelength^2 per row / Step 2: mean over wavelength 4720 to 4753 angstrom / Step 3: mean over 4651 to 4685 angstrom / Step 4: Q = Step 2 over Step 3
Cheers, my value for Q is 1.05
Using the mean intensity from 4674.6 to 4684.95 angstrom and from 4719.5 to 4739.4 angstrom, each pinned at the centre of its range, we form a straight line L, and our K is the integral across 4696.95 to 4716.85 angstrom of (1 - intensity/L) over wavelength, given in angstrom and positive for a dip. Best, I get 0.1 angstrom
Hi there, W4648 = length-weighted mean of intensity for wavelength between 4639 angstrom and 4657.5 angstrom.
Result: 39.7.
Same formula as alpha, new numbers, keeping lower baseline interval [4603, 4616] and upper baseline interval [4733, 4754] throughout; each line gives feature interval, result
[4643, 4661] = 0.03 mag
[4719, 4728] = 0.02 mag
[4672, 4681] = 0.03 mag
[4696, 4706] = 0.03 mag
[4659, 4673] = 0.02 mag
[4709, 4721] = 0.03 mag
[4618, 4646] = 0.01 mag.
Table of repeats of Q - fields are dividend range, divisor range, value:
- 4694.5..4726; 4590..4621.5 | 1.02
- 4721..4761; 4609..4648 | 1.05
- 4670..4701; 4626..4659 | 1.00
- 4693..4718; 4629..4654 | 1.01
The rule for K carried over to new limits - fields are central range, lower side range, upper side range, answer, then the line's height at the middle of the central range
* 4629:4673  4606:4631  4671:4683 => 0.08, 39.9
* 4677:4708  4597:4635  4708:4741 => 0.55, 40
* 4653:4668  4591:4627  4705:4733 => 0.26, 40.2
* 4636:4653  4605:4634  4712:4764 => 0.24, 40.4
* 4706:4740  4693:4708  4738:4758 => 0.06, 39.8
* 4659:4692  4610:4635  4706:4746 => 0.48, 40.1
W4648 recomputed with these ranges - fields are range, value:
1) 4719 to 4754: 40.1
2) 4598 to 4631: 40.6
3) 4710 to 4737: 39.8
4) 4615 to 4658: 40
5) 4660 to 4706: 39.5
